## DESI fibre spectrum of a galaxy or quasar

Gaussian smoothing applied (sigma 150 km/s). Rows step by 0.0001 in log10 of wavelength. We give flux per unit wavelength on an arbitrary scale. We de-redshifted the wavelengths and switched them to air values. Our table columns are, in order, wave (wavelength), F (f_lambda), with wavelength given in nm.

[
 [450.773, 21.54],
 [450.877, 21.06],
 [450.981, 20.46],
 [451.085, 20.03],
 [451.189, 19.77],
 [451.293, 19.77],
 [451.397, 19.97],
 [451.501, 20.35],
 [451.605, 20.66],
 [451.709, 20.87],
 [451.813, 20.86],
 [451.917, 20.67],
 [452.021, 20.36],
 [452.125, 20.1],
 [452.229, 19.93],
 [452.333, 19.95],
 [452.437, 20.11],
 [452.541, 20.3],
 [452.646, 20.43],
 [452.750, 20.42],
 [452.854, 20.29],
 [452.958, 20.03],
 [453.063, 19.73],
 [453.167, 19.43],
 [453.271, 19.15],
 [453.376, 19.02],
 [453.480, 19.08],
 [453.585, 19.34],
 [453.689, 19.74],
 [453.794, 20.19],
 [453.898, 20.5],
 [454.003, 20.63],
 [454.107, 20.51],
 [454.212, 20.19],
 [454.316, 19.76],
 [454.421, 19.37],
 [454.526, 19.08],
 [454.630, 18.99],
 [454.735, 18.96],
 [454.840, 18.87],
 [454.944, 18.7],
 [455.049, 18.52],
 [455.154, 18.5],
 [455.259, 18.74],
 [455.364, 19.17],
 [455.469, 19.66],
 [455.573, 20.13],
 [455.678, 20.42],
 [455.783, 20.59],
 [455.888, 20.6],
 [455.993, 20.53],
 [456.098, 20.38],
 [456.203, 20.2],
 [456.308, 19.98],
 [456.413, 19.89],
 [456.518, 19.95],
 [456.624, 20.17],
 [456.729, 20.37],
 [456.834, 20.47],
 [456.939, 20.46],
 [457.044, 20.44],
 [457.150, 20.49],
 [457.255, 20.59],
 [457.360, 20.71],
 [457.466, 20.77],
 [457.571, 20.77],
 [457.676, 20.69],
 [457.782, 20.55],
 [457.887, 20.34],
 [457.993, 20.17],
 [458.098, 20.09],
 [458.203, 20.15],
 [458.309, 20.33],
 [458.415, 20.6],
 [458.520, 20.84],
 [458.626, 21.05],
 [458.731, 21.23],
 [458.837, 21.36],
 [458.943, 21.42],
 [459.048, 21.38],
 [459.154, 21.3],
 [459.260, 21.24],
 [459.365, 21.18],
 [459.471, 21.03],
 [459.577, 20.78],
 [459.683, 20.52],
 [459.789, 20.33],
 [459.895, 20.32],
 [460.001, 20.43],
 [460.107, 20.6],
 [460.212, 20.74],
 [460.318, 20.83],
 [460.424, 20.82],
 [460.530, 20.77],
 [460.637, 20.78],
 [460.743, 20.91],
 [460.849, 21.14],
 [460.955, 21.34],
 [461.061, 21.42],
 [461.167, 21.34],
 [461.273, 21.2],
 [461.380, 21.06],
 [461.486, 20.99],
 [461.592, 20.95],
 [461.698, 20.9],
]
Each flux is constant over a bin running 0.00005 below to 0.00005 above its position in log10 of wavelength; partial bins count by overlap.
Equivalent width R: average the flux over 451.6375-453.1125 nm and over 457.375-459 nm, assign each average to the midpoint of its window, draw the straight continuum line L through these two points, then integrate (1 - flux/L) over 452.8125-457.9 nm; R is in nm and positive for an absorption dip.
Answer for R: 0.15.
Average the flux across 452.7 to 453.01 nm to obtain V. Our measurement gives 20.3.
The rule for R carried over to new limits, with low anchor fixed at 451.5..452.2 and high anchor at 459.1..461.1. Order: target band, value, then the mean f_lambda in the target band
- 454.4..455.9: 0.10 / 19.3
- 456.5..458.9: 0.02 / 20.6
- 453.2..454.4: 0.05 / 19.8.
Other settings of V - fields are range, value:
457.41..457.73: 20.7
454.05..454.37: 20.2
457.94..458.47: 20.3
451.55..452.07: 20.7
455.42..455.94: 20.3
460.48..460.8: 20.8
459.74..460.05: 20.3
